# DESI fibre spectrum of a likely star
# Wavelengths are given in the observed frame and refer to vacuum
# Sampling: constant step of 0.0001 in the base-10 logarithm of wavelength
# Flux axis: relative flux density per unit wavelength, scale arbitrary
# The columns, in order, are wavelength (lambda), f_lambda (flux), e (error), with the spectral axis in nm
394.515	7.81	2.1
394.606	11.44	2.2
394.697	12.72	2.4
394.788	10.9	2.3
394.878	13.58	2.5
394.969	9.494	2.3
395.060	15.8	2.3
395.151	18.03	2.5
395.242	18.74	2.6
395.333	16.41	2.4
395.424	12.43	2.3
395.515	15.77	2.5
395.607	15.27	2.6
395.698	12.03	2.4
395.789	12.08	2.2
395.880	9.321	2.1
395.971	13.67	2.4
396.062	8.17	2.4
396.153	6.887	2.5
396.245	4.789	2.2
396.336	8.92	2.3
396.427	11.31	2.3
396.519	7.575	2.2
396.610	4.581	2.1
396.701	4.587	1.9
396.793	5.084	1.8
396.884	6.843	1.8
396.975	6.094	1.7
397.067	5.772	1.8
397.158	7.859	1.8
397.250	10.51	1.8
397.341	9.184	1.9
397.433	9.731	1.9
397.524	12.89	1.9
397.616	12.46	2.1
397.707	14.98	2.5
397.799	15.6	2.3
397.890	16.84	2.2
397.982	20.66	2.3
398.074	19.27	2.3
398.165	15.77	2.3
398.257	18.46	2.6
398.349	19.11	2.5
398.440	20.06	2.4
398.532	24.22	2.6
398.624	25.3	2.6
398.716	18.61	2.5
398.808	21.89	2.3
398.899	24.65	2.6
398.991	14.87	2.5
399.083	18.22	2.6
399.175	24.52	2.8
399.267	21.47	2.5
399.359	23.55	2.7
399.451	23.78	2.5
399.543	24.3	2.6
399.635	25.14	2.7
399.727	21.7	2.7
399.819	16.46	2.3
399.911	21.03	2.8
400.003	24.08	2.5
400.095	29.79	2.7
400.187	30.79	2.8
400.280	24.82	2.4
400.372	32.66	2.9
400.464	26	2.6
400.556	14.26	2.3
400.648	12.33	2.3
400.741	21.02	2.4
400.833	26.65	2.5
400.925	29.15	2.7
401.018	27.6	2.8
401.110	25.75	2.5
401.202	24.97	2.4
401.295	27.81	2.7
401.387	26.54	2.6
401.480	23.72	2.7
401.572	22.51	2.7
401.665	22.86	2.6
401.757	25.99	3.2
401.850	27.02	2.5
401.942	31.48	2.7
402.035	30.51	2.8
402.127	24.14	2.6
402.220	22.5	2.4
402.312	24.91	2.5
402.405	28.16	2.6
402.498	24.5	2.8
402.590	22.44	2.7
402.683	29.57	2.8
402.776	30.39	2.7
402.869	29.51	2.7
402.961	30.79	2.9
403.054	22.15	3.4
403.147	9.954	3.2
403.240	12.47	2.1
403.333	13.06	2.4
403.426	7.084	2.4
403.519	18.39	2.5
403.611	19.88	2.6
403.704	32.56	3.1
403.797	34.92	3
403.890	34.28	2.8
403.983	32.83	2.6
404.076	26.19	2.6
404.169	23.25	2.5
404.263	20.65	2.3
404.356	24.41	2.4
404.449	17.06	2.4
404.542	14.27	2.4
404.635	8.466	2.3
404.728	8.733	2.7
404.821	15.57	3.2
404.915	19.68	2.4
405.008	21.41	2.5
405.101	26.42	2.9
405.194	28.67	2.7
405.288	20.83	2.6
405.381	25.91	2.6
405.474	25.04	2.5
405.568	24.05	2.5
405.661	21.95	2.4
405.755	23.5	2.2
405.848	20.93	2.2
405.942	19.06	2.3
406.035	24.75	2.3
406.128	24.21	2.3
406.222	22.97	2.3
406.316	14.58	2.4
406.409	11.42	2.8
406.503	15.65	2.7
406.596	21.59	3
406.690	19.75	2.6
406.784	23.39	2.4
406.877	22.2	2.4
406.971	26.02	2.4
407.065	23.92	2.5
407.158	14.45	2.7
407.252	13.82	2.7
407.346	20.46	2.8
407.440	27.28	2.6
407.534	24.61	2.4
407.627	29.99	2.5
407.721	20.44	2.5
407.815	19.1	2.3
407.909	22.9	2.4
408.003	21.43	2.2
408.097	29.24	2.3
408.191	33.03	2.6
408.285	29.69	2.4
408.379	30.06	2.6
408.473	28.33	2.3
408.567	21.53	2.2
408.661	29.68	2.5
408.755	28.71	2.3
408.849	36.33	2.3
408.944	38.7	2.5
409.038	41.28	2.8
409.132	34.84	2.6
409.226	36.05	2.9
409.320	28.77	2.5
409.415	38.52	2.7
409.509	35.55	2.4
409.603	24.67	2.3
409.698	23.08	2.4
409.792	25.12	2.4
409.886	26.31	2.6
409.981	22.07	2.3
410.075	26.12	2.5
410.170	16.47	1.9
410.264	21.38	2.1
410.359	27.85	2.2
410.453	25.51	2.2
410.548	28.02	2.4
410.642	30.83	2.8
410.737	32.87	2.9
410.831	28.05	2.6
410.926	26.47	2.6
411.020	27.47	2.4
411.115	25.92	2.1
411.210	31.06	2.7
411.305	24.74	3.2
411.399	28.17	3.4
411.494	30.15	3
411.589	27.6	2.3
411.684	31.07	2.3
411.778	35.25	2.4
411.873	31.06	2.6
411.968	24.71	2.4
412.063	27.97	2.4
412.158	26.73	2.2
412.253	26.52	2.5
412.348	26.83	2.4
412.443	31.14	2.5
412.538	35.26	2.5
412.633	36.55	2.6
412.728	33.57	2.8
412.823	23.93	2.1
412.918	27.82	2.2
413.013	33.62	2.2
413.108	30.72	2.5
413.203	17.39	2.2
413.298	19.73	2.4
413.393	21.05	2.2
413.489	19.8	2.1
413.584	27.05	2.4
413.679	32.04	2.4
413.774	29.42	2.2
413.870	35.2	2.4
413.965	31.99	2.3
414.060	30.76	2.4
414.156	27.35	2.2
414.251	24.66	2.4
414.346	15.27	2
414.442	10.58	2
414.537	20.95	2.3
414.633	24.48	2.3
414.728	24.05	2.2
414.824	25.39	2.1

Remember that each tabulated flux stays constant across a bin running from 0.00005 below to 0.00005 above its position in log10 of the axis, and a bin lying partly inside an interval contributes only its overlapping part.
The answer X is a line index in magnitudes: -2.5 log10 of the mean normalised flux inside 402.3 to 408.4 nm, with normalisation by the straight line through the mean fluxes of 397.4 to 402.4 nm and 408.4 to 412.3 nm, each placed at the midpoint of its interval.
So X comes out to 0.15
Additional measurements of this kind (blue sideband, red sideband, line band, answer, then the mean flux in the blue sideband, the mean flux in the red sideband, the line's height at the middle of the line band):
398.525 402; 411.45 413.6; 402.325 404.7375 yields 0.12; 23.9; 28.1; 25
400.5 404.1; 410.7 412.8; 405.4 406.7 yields 0.26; 24.4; 29.4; 26.4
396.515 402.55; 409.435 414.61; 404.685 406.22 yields 0.07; 20.2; 27.1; 23.5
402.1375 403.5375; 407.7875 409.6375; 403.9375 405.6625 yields 0.16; 21.8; 30.6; 24.8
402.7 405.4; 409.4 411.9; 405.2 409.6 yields -0.02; 21.8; 27.7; 24.8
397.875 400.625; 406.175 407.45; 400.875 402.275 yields -0.22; 22.1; 19.6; 21.3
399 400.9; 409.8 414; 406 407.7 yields 0.22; 23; 27.8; 25.8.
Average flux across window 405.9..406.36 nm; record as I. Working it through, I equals 21.2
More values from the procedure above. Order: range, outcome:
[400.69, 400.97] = 25.4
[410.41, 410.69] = 28.1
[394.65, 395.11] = 12.6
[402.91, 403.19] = 21.3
